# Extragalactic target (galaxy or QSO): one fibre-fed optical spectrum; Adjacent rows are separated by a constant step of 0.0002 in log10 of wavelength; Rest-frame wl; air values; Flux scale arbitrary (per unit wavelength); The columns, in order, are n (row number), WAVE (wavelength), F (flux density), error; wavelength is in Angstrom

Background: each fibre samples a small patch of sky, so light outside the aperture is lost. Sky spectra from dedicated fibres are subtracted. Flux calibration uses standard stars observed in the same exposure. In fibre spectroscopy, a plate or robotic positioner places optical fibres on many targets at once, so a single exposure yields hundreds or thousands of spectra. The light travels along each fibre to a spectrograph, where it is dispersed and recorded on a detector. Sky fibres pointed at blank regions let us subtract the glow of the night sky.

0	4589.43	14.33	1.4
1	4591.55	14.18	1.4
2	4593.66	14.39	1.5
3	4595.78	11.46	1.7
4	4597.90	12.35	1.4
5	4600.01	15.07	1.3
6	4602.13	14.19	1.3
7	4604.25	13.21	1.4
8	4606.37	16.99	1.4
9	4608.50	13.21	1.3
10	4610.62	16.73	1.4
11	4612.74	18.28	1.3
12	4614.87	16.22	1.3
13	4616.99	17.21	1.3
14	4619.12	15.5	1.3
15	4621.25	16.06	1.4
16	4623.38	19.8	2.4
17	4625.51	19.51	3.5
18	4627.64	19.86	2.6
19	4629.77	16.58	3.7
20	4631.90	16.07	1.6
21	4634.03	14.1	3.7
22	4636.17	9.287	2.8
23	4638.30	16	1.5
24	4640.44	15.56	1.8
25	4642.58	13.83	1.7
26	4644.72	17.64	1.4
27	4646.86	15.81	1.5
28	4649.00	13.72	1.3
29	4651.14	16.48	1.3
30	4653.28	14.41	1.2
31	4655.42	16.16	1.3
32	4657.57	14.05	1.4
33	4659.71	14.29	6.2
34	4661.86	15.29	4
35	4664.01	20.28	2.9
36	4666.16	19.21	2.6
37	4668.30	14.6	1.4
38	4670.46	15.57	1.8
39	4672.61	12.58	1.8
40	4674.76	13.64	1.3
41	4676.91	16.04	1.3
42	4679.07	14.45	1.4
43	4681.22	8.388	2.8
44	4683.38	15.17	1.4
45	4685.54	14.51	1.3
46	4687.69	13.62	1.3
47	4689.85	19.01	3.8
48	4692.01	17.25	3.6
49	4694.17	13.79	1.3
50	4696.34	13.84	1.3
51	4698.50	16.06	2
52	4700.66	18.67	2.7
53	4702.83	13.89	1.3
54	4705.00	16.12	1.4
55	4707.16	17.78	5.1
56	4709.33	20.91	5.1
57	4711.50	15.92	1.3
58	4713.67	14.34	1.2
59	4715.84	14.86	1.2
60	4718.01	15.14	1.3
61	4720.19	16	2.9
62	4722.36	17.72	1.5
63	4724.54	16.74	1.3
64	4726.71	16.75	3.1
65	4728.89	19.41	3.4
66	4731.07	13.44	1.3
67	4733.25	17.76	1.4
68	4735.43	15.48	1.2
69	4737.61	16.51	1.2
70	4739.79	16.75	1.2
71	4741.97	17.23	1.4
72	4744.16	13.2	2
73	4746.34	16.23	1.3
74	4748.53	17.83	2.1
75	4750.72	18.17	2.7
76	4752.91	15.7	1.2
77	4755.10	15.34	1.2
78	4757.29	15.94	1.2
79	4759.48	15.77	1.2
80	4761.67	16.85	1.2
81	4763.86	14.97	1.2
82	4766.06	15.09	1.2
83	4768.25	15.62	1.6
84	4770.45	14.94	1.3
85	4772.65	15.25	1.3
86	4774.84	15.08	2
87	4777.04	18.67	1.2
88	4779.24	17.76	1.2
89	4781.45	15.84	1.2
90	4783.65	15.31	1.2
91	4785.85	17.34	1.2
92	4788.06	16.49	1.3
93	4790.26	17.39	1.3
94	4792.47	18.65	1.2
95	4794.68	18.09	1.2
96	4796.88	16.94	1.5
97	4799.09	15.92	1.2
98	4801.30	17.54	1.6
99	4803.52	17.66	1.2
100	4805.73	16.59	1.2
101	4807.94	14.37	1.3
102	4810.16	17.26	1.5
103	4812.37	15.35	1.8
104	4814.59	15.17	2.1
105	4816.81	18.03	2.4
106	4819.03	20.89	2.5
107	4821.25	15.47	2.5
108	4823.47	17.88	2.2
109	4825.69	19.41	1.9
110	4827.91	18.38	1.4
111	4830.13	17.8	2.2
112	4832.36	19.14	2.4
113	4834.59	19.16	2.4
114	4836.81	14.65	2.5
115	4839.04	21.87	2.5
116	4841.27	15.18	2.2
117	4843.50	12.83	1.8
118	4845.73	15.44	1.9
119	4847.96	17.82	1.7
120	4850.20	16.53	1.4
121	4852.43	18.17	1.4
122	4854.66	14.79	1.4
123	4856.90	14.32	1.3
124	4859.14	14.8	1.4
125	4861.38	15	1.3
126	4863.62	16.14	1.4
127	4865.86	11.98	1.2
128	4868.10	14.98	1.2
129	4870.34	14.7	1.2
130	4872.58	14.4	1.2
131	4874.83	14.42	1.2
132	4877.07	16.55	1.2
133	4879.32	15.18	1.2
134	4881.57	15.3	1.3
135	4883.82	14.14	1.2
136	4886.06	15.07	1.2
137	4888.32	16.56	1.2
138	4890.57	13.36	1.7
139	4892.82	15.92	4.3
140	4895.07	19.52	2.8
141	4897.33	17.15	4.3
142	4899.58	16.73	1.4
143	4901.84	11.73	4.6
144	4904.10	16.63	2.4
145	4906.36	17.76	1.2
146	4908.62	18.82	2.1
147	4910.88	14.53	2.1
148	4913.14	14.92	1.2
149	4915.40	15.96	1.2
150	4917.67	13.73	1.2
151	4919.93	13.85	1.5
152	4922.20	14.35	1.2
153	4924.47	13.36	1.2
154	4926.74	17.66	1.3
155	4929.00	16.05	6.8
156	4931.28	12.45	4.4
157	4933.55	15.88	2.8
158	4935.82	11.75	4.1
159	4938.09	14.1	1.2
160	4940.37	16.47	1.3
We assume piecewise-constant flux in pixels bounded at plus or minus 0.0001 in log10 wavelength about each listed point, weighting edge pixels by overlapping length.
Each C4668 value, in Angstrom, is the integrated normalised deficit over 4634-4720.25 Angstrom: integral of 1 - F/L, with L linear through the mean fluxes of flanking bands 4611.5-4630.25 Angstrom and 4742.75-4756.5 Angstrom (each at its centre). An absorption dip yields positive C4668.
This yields 8.4 Angstrom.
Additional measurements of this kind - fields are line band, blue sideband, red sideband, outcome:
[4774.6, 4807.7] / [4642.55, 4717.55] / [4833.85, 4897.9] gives -2.9 Angstrom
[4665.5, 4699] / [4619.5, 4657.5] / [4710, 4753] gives 2.7 Angstrom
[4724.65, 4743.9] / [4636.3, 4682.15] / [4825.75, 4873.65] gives -1.3 Angstrom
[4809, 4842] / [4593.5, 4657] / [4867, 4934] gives -4.9 Angstrom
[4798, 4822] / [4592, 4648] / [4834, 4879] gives -1.8 Angstrom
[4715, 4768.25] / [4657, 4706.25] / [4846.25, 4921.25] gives -3.0 Angstrom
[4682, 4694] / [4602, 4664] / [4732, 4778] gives 0.3 Angstrom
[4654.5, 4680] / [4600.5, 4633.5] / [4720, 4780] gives 1.5 Angstrom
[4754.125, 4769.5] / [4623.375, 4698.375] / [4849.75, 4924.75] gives -0.3 Angstrom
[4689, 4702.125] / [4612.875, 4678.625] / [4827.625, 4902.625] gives -0.4 Angstrom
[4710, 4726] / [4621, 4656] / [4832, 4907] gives -0.1 Angstrom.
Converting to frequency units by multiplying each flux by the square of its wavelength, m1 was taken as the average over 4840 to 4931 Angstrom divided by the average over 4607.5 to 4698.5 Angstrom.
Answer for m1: 1.1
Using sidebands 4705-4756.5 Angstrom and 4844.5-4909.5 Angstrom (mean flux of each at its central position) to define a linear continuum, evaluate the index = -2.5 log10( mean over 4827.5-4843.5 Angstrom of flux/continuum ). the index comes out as -0.11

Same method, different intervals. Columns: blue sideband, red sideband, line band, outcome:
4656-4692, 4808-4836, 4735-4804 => 0.022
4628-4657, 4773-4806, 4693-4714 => -0.019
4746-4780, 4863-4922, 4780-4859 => -0.074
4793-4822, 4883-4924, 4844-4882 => 0.059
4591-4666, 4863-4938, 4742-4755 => -0.056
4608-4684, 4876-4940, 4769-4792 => -0.067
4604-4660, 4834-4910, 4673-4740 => 0.005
